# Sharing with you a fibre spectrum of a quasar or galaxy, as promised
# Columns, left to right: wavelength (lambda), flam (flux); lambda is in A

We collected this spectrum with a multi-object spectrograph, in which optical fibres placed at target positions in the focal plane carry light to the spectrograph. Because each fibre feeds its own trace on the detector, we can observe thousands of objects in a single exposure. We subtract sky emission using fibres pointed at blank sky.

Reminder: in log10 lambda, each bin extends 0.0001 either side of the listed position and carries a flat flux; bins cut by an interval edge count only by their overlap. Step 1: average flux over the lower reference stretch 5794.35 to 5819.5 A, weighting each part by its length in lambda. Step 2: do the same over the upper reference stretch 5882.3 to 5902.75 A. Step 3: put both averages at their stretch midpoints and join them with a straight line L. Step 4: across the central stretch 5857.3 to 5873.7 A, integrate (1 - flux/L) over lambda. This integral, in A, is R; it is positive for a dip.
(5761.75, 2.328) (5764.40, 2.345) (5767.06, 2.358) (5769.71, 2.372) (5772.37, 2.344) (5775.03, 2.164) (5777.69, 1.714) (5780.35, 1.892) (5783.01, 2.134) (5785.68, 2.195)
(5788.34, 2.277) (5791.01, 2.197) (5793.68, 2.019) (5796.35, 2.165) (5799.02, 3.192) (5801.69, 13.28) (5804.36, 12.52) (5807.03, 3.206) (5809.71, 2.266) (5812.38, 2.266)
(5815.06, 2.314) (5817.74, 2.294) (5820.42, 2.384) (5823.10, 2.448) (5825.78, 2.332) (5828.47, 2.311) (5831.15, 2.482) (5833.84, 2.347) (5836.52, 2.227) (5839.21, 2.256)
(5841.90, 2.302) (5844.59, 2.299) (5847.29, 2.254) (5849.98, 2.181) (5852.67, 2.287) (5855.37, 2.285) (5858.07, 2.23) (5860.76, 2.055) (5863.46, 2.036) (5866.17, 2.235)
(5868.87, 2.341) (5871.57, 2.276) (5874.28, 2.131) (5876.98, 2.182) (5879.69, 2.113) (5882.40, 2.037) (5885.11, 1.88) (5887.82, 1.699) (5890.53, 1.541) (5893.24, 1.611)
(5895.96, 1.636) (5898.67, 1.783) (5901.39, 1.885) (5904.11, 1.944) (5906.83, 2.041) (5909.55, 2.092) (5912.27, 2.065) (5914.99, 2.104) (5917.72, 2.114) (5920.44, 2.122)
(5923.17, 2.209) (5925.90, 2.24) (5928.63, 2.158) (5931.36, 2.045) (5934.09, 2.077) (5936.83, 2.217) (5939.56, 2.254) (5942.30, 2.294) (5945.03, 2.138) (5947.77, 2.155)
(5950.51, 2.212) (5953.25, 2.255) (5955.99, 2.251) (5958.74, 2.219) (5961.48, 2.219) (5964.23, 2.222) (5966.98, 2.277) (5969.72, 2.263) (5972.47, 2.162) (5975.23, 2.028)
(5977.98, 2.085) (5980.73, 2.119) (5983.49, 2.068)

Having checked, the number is 2.9 A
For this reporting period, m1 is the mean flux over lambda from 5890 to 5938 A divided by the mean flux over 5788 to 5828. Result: 0.5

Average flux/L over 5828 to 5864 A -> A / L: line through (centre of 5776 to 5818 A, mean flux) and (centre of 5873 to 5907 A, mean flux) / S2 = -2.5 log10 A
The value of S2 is 0.20 mag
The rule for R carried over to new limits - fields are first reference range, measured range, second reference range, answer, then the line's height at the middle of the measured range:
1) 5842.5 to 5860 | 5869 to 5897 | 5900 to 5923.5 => 2.87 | 2.15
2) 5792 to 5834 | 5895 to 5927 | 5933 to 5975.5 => 7.78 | 2.68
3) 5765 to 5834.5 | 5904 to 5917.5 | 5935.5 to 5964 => 2.16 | 2.46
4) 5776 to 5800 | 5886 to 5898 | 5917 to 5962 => 2.99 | 2.19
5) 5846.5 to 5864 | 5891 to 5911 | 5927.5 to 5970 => 3.24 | 2.2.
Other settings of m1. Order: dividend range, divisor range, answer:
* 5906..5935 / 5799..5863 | 0.66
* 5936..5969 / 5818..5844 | 0.95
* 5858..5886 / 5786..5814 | 0.48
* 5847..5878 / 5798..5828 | 0.51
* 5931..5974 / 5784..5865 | 0.73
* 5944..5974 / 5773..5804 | 0.64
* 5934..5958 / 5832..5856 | 0.97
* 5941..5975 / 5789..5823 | 0.54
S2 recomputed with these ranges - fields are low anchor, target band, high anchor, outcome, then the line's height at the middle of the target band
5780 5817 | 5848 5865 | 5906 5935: 0.36 mag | 3.04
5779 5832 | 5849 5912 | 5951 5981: 0.37 mag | 2.85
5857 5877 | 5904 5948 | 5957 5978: 0.03 mag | 2.19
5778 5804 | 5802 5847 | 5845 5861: -0.07 mag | 2.93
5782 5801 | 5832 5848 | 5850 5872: 0.03 mag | 2.36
